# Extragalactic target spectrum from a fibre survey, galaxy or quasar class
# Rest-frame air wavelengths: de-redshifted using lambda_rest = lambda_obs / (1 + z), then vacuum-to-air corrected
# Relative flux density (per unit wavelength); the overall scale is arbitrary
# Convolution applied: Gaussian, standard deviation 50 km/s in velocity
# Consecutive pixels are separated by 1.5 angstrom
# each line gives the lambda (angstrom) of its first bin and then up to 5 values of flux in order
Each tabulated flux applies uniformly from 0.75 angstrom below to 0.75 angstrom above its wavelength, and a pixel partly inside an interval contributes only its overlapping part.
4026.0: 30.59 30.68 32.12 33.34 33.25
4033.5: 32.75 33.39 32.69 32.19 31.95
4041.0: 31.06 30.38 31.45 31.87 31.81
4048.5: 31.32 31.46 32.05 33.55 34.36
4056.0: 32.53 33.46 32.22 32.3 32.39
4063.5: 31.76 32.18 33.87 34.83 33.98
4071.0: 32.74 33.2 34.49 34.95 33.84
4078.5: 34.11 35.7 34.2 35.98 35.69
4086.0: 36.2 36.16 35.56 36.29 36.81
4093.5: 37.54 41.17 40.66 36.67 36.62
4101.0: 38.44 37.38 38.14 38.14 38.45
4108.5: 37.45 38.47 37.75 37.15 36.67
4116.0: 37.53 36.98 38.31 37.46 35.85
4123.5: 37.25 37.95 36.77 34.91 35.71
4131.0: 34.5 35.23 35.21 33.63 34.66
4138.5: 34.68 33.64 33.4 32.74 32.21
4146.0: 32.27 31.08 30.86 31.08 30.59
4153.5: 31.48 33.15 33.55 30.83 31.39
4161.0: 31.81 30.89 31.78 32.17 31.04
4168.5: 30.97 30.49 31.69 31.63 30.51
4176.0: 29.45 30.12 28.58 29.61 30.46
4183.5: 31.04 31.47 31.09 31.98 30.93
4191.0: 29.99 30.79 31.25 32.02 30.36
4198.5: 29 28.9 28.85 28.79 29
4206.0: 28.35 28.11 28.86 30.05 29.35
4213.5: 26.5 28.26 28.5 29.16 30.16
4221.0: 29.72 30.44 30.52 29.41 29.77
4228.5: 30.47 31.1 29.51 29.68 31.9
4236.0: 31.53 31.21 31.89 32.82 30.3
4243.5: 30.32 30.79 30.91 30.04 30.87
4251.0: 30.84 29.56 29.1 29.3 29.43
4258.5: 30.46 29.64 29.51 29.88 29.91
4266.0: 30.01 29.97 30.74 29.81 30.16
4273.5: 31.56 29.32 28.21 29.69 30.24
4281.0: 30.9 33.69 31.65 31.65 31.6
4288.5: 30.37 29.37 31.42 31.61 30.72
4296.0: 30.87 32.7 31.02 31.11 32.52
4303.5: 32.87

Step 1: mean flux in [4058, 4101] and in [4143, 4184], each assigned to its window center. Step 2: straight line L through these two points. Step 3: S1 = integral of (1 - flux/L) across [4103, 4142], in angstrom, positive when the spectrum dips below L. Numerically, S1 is -3.88 angstrom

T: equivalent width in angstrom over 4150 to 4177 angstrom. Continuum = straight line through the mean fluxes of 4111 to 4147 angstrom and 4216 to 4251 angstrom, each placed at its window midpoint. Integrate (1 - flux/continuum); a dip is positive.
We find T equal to 2.0 angstrom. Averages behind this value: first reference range 35.5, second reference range 30.5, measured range 31.4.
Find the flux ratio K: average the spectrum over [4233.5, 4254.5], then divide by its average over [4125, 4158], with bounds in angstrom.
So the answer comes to 0.9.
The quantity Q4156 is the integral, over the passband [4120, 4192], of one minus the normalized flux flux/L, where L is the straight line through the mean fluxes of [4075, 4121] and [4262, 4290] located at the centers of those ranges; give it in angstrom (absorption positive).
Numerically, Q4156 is 5.0 angstrom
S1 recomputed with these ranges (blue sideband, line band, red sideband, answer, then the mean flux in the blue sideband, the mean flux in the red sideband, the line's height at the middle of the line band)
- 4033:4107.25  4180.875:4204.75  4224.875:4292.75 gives 1.09 angstrom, 34.4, 30.5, 31.8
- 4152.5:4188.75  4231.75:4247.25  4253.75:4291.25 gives -0.27 angstrom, 31.1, 30.3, 30.6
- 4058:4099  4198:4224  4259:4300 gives 2.53 angstrom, 35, 30.6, 32.1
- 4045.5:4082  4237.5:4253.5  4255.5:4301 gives 0.07 angstrom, 33.2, 30.6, 31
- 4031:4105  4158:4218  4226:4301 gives 3.47 angstrom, 34.2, 30.6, 32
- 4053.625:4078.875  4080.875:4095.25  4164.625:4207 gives -1.58 angstrom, 33.4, 30.4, 32.8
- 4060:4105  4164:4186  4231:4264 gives 1.32 angstrom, 35.5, 30.4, 32.7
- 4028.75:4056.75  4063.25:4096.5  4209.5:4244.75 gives -3.53 angstrom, 32.3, 30.1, 31.9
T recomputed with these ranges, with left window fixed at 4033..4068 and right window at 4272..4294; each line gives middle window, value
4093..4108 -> -3.0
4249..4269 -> 0.7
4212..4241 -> 1.0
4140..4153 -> -0.1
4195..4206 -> 0.7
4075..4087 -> -1.1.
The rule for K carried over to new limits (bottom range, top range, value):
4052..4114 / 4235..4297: 0.86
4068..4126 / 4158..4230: 0.82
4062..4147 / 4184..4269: 0.84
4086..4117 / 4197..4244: 0.79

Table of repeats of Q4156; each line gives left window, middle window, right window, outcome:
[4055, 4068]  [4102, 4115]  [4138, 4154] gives -2.1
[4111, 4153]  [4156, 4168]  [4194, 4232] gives 0.4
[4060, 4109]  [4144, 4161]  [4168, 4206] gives 0.2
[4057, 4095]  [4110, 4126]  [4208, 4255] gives -1.9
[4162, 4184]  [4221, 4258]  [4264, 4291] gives 0.1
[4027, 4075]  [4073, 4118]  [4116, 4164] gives -4.8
